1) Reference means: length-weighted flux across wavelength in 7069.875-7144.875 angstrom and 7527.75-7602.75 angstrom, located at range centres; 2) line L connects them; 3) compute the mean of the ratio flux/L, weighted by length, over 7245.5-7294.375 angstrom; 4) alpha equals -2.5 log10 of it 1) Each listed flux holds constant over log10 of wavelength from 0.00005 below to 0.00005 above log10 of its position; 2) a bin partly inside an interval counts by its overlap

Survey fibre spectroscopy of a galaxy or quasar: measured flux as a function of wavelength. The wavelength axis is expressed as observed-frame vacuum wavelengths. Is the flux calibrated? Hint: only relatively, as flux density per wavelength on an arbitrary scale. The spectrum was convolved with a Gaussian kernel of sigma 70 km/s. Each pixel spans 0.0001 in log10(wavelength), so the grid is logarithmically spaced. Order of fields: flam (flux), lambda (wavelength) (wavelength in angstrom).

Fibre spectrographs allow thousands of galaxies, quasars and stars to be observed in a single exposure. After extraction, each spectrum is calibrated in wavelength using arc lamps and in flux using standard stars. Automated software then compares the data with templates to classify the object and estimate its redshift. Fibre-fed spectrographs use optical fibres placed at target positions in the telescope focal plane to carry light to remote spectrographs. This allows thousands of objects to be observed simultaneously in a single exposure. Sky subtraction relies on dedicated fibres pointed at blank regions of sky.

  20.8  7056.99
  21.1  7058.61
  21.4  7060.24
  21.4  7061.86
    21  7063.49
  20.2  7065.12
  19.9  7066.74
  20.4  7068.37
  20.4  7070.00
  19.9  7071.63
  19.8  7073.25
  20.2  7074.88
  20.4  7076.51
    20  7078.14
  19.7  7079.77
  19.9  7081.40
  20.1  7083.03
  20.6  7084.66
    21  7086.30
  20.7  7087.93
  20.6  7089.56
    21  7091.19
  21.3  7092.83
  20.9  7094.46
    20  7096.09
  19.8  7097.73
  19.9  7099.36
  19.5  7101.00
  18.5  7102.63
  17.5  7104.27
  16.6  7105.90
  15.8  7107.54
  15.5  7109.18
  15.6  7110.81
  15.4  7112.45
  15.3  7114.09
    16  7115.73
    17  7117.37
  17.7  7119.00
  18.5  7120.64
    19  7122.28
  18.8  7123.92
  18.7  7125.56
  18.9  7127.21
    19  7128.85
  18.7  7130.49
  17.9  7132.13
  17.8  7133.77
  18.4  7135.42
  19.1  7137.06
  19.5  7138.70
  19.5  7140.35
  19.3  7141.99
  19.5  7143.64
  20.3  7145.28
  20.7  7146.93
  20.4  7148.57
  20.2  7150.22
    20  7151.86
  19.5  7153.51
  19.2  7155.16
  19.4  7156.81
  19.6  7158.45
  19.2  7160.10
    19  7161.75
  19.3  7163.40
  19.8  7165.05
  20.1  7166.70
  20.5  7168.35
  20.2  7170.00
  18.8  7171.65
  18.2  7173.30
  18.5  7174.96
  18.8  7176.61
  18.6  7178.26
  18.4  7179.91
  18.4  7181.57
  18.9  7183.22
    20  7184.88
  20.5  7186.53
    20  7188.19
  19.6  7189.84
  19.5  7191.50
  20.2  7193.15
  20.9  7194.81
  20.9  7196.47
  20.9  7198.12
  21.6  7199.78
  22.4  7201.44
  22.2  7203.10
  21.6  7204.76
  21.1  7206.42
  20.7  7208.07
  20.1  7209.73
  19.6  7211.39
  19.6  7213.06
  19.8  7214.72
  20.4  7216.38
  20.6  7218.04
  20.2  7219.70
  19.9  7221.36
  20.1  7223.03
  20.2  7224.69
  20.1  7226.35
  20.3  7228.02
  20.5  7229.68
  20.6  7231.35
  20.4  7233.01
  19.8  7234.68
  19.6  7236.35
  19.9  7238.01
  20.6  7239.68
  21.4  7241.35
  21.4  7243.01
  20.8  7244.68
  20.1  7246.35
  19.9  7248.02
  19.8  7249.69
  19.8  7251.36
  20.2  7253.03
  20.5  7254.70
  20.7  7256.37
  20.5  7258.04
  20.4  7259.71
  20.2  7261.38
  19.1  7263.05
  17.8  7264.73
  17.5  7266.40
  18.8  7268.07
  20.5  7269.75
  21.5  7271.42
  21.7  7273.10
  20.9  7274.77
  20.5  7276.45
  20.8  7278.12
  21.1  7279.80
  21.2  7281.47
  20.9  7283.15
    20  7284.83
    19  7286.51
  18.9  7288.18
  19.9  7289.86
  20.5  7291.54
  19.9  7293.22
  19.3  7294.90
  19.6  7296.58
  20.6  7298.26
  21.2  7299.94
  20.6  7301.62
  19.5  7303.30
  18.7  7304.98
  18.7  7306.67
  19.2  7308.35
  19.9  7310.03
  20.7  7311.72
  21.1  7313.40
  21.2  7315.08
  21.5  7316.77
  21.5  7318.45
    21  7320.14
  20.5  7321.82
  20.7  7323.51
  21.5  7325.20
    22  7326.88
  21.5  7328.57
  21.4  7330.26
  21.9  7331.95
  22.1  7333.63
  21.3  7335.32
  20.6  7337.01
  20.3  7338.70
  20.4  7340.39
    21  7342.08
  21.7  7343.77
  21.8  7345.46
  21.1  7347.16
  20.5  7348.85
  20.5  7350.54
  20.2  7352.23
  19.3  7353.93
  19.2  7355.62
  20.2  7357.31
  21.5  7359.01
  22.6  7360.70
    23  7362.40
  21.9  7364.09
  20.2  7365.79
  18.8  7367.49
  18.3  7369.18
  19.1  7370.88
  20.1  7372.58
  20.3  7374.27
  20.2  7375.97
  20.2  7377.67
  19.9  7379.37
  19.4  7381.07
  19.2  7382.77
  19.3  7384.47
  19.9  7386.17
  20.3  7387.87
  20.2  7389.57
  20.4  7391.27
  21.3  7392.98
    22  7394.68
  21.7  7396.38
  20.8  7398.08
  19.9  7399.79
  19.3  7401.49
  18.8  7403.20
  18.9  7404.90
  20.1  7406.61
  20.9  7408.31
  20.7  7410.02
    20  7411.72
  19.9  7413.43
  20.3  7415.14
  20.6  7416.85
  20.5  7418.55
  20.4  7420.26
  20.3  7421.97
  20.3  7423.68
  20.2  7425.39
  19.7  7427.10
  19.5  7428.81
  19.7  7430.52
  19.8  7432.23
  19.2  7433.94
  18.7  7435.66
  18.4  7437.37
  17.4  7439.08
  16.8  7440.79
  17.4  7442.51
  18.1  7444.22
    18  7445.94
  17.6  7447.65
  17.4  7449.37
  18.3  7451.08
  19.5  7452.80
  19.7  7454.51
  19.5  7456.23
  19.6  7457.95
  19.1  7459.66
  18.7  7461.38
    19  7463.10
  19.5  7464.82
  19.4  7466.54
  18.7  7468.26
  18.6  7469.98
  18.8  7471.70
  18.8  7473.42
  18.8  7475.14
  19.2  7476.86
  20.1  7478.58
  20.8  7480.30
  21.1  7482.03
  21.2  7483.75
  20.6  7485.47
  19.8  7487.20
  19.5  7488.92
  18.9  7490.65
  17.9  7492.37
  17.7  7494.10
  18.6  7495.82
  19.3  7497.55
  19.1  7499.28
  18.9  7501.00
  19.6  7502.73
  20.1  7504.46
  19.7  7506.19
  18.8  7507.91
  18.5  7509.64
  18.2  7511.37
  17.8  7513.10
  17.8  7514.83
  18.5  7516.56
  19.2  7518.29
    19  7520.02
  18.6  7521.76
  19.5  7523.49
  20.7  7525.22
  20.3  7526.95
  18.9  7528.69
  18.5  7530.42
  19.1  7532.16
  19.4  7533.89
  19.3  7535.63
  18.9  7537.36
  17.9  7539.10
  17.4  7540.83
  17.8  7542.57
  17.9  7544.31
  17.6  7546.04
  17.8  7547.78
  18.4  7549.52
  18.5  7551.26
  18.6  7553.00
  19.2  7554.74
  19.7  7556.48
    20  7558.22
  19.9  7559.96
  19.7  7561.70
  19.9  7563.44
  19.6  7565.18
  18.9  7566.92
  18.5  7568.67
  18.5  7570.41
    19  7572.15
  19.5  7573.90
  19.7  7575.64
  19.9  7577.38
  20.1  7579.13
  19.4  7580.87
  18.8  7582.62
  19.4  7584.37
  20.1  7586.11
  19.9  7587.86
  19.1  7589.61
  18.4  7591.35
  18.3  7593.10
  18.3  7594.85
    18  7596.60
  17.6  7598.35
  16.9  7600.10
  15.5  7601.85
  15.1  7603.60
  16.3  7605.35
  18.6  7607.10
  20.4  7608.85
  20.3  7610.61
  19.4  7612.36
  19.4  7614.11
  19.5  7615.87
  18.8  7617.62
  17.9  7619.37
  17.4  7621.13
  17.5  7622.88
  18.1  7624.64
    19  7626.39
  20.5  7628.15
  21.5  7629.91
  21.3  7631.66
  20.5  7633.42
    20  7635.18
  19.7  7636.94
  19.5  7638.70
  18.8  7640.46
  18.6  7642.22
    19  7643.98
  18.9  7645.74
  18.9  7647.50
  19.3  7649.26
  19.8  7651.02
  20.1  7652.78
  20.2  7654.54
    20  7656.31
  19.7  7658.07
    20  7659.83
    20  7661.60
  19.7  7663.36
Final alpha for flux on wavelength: -0.07 mag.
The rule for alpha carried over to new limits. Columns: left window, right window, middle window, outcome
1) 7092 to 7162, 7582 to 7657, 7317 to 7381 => -0.108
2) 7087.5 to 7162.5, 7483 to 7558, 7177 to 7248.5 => -0.081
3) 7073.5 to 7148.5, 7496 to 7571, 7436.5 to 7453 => 0.064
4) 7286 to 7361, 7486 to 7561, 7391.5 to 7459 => 0.010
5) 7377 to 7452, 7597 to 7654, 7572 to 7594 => -0.019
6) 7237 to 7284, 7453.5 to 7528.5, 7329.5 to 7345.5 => -0.068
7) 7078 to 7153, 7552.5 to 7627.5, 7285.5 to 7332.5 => -0.086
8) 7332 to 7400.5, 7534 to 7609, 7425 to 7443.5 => 0.065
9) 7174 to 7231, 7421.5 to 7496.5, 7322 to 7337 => -0.097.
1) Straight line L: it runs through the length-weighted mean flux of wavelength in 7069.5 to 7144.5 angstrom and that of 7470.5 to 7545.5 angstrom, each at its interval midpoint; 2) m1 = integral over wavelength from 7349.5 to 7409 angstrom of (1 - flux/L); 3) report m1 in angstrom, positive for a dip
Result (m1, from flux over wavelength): -3.79 angstrom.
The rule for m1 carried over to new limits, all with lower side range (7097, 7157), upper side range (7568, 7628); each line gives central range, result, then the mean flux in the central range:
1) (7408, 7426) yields -1.8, 20.4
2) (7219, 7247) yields -2.8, 20.3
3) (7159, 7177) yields -0.9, 19.3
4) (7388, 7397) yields -1.2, 21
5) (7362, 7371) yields -0.8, 20.2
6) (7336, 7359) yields -2.5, 20.6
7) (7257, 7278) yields -1.7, 20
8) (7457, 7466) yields -0.3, 19.2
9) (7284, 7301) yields -1.3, 19.9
